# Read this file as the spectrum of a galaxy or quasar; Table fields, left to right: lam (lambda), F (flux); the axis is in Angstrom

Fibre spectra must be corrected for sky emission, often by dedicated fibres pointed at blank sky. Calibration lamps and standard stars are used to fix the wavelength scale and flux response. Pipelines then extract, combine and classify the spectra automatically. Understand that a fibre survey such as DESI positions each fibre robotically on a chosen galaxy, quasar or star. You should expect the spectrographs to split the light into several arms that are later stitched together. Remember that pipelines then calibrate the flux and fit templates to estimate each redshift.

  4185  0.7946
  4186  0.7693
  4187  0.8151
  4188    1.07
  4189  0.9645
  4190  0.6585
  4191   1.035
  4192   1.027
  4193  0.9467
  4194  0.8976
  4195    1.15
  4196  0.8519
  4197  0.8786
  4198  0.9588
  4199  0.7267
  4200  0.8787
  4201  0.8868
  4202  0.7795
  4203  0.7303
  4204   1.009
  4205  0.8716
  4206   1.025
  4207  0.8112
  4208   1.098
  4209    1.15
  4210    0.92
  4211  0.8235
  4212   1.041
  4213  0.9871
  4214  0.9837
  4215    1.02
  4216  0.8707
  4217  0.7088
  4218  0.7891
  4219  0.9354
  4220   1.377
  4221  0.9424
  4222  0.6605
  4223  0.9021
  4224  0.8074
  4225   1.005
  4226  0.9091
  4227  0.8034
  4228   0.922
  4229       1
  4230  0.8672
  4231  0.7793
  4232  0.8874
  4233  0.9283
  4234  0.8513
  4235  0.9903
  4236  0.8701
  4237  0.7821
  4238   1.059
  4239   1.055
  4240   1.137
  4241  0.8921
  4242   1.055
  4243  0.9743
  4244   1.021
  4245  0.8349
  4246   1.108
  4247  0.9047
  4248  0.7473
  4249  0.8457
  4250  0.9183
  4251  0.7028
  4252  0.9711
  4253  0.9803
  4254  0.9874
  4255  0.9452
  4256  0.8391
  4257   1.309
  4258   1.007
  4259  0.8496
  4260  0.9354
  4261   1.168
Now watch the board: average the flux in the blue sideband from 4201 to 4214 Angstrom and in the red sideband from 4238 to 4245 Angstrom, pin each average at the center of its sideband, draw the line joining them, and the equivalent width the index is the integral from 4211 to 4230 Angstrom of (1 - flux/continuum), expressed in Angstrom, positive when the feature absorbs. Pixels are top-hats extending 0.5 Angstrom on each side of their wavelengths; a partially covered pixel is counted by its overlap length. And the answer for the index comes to 0.9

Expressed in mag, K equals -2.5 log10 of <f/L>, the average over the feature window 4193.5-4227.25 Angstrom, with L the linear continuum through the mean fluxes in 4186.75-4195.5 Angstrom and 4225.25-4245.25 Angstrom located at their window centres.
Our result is 0.032 mag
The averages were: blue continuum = 0.955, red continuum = 0.933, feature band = 0.918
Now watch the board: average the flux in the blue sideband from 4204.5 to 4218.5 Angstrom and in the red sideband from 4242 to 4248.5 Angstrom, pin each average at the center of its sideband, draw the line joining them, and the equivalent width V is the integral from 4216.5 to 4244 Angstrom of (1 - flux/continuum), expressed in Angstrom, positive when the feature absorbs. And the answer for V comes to 0.4 Angstrom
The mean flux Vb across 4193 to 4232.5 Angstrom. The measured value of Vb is 0.914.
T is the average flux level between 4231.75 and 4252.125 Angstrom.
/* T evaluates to 0.93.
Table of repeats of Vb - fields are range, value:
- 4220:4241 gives 0.919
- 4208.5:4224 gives 0.936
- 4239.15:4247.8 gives 0.985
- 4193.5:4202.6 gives 0.888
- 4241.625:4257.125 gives 0.937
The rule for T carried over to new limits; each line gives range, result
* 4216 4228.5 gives 0.896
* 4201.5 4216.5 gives 0.941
